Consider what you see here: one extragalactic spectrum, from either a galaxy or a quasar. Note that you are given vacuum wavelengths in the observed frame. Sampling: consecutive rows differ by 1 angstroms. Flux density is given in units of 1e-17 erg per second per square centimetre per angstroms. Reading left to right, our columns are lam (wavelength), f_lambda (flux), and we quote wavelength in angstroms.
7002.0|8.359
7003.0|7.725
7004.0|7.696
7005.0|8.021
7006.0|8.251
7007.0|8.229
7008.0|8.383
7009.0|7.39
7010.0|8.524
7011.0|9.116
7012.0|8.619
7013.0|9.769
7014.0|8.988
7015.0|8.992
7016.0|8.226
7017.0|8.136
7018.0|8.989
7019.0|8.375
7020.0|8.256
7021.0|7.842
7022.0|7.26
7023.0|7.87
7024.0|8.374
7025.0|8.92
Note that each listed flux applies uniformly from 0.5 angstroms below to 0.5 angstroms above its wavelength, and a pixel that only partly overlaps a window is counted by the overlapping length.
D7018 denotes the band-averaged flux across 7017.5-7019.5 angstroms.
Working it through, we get 8.68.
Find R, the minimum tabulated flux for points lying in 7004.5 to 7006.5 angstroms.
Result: 8.021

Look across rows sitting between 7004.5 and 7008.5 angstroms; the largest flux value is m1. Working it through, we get 8.383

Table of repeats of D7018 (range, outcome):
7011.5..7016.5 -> 8.92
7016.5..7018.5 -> 8.56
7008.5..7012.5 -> 8.41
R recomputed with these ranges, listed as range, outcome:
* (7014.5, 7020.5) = 8.136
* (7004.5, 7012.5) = 7.39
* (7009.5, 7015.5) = 8.524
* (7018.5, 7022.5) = 7.26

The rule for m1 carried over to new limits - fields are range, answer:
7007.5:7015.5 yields 9.769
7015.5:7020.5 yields 8.989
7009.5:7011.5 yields 9.116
